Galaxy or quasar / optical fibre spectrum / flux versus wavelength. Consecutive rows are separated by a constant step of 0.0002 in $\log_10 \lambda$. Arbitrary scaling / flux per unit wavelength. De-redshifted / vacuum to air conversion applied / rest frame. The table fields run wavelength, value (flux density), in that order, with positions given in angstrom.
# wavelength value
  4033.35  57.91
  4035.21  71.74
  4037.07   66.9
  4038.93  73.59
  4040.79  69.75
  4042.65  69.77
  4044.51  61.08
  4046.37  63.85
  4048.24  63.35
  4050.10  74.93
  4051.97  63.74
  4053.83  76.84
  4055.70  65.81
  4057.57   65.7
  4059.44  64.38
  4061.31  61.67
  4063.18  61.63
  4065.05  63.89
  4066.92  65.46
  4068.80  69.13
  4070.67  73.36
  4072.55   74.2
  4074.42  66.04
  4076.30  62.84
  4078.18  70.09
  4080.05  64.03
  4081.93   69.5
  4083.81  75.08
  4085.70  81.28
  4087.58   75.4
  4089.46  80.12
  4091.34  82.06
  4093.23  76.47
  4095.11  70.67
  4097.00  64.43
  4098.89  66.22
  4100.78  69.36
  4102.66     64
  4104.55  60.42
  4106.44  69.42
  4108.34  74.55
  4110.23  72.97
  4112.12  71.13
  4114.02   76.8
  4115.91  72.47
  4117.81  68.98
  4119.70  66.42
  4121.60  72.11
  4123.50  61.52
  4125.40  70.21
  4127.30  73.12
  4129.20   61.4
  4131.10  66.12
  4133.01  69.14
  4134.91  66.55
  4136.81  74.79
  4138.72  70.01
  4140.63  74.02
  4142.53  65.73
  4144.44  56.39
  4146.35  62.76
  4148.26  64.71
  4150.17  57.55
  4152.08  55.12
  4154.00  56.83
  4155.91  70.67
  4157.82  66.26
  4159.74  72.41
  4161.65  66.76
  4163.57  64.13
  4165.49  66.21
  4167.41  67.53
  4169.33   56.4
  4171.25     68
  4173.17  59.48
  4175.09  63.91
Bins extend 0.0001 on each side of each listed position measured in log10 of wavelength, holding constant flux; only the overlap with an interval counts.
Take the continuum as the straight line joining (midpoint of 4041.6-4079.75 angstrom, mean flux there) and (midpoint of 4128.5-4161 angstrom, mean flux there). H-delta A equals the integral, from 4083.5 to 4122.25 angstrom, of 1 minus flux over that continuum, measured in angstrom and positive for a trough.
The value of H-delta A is -3.4 angstrom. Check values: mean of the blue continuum 66.9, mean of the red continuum 65.4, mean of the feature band 71.9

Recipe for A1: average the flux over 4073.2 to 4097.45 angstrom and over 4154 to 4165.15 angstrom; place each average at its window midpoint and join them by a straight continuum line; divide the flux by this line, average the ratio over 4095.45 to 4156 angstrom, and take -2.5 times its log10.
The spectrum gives 0.04 mag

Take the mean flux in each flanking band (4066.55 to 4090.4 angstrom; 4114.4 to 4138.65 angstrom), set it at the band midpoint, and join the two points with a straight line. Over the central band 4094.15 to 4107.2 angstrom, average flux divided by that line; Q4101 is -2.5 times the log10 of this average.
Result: 0.06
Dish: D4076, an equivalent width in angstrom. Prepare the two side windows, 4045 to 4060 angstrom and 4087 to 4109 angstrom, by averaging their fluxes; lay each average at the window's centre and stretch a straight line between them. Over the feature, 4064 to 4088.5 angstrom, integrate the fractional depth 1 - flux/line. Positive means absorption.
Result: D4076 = -0.28 angstrom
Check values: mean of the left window 67.2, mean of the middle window 70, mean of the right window 71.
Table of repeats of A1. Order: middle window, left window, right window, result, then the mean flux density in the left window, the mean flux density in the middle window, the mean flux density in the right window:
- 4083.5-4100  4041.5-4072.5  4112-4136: -0.10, 66.8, 74.5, 68.9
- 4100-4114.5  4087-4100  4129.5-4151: 0.03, 73.5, 69.6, 66.1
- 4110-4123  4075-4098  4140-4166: -0.04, 72.5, 71.1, 64.1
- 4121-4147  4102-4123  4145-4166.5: -0.01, 69.8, 67.4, 63.8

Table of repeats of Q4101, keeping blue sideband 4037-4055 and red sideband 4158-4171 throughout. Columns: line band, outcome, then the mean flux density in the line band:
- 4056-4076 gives 0.03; 66.4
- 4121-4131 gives -0.01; 67.4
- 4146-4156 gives 0.10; 60.4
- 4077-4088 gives -0.07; 72.2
